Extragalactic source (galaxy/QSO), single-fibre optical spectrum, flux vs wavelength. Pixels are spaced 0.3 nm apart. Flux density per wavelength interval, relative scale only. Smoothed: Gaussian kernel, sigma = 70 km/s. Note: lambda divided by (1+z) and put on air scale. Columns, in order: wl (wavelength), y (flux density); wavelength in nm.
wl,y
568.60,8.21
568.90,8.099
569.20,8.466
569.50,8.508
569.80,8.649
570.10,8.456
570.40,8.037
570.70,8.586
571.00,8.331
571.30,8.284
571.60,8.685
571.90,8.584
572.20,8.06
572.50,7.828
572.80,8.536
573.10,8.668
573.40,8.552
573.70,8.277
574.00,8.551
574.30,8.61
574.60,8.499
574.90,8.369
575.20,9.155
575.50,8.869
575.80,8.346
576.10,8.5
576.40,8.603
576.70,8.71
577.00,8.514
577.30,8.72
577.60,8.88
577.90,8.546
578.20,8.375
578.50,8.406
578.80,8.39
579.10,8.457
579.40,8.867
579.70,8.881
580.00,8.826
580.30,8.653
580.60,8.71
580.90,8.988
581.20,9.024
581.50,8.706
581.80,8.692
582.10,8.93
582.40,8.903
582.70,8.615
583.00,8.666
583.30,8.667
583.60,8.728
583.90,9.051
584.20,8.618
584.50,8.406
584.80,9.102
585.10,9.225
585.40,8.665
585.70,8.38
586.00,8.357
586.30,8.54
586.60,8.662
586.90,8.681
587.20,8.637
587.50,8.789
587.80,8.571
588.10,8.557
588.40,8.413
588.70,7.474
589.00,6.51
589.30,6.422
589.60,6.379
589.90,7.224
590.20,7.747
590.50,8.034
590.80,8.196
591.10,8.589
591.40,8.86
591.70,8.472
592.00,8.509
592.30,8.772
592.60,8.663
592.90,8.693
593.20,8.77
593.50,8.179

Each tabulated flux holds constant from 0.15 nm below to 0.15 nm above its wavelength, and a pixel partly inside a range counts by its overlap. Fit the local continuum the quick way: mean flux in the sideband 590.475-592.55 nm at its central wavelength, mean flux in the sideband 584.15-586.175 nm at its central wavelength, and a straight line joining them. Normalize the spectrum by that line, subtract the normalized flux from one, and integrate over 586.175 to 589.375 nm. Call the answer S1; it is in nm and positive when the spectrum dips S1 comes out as 0.174 nm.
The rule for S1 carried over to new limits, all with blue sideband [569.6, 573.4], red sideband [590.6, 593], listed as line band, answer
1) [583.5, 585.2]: -0.067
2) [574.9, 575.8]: -0.038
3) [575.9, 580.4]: -0.085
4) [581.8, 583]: -0.040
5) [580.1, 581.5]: -0.057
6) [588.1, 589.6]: 0.227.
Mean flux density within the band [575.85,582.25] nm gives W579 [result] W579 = 8.68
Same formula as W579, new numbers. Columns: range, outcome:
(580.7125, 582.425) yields 8.87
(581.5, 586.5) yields 8.72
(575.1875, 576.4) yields 8.65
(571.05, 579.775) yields 8.54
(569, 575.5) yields 8.47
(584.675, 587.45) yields 8.69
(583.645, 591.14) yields 8.21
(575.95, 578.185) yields 8.62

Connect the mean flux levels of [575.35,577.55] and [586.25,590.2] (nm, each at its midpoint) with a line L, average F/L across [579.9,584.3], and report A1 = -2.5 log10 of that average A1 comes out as -0.07 mag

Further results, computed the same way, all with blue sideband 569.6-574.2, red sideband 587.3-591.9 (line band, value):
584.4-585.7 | -0.10 mag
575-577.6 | -0.05 mag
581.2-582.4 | -0.09 mag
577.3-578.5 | -0.05 mag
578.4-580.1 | -0.06 mag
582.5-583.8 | -0.08 mag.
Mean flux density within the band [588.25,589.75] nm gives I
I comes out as 7.04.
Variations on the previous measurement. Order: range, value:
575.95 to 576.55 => 8.55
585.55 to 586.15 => 8.37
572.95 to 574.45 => 8.53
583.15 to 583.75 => 8.7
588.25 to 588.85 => 7.94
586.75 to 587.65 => 8.7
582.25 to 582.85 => 8.76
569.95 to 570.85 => 8.36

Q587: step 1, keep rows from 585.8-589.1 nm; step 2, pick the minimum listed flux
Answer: 6.51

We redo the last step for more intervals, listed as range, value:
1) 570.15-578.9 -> 7.828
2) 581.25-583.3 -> 8.615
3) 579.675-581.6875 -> 8.653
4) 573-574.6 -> 8.277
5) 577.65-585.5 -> 8.375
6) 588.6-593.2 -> 6.379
